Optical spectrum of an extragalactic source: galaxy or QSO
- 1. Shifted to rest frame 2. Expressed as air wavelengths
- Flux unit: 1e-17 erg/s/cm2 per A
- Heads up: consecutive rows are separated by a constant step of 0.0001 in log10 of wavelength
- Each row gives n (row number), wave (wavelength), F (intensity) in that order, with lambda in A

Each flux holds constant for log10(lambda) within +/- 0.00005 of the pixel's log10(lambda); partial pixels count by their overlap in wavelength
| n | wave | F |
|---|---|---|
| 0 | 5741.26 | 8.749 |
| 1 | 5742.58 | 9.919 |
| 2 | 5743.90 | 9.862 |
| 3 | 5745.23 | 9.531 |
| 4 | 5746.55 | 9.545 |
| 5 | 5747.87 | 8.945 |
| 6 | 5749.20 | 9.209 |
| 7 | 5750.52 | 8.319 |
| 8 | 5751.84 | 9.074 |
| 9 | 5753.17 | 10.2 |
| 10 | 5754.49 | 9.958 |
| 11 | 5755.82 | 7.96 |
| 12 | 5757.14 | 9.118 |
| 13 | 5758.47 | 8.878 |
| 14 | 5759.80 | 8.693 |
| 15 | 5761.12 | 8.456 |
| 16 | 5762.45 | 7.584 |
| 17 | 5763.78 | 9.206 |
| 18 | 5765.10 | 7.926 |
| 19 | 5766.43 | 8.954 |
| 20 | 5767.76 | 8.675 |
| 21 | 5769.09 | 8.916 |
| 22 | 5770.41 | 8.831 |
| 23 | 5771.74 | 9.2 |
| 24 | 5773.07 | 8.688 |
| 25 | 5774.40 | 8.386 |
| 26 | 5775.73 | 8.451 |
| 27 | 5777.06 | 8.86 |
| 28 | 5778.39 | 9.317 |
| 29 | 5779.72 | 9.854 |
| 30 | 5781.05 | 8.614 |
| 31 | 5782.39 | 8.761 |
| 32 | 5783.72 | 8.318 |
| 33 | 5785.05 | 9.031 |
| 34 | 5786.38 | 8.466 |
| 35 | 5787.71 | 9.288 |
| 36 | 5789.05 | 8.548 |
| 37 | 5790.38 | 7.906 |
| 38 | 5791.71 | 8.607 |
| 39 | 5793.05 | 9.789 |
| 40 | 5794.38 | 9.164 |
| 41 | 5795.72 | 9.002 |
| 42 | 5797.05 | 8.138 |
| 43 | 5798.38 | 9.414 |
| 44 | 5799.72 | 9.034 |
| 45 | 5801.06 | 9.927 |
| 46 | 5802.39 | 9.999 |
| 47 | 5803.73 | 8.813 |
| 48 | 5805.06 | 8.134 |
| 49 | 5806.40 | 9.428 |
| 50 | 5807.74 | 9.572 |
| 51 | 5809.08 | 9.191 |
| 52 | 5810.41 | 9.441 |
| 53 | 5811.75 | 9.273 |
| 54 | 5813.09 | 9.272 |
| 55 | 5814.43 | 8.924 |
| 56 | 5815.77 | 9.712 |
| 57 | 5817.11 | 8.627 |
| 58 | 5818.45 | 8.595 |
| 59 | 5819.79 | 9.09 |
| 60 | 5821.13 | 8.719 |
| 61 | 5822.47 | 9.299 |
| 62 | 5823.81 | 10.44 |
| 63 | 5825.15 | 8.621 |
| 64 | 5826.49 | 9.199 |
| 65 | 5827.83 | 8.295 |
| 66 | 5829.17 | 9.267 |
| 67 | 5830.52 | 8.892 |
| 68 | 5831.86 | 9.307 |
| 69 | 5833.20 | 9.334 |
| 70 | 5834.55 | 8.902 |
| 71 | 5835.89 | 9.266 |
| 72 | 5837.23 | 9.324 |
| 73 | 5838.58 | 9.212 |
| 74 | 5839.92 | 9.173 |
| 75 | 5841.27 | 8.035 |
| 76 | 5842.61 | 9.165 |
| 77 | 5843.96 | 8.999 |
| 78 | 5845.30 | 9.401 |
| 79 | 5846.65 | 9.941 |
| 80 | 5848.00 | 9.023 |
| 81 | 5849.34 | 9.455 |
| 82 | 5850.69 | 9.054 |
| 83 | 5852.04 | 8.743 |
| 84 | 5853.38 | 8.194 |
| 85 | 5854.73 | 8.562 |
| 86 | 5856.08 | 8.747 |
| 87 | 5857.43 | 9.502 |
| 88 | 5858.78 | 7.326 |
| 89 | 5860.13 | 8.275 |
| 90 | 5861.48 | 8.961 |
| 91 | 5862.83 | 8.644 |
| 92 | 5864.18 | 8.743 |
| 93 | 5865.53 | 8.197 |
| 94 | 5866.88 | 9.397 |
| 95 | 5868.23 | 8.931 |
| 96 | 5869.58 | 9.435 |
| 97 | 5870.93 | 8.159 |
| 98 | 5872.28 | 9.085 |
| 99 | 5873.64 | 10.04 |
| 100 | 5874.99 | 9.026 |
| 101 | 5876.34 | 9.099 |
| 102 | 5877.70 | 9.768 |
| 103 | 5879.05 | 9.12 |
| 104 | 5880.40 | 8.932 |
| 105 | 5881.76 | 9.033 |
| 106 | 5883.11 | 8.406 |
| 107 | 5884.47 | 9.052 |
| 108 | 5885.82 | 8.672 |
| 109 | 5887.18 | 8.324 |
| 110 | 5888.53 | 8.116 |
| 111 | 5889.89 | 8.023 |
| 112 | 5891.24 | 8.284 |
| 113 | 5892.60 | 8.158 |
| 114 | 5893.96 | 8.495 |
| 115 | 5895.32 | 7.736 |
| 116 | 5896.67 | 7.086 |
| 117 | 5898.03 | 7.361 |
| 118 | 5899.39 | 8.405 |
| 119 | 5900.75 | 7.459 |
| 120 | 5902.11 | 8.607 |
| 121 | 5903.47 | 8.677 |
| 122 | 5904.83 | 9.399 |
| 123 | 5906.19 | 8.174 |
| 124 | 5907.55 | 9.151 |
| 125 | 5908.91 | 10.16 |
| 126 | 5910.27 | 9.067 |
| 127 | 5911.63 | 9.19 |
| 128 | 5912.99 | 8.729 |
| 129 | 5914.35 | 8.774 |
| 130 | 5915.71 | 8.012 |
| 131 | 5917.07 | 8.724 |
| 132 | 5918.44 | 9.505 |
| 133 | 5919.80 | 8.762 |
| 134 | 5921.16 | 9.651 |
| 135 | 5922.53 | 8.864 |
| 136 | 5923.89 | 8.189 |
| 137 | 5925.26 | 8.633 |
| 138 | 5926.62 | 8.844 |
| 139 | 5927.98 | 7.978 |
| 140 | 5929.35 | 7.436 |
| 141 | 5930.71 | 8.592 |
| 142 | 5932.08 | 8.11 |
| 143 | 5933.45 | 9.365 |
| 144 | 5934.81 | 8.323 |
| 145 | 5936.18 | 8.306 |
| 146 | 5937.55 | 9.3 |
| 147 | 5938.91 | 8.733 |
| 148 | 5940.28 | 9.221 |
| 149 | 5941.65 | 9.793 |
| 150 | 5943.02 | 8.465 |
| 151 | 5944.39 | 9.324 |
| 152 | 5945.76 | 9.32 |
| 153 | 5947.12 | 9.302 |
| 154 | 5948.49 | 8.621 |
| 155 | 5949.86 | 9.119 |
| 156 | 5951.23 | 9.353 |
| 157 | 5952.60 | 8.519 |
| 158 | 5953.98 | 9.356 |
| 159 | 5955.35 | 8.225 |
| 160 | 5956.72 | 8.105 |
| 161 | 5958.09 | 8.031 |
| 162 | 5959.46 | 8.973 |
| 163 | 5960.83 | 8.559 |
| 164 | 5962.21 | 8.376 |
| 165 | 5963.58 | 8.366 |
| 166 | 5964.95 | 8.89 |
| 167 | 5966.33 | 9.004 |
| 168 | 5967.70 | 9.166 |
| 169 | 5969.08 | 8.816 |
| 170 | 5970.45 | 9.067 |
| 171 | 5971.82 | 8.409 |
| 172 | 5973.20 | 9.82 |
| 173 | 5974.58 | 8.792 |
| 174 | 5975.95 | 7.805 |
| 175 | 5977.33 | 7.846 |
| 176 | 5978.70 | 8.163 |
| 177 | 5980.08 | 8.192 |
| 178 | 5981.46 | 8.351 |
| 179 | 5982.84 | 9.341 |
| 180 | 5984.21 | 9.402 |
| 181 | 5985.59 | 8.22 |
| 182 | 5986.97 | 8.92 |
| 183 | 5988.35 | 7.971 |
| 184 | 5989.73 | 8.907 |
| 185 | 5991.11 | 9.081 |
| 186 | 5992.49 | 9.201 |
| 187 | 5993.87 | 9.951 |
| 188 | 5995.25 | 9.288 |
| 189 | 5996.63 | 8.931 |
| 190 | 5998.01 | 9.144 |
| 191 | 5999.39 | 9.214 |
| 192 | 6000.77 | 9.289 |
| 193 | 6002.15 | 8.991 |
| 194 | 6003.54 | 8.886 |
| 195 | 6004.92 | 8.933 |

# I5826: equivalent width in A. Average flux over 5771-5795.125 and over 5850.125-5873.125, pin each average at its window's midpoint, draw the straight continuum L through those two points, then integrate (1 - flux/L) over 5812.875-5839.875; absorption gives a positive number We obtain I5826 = -1.1 A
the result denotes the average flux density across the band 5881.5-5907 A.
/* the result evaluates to 8.28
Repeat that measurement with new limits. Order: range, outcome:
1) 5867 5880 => 9.19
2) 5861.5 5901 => 8.61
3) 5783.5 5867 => 8.99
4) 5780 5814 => 9.01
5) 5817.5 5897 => 8.86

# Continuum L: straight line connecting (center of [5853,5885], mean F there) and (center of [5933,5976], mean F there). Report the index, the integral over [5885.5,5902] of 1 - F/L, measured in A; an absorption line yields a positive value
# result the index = 1.57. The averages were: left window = 8.86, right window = 8.85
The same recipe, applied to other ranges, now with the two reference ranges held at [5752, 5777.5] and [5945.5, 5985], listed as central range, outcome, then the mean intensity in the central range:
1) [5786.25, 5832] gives -1.5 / 9.07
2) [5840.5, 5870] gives -0.3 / 8.85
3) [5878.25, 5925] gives 0.8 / 8.6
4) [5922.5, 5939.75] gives 0.5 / 8.51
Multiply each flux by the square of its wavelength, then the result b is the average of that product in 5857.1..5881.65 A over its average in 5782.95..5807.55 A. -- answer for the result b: 1.02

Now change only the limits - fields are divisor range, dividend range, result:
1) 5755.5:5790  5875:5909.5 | 1.02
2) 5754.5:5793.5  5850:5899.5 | 1.02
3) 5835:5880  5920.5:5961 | 1.00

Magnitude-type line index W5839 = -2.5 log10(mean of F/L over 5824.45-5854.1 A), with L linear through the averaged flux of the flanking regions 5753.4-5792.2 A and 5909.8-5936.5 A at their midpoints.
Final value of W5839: -0.040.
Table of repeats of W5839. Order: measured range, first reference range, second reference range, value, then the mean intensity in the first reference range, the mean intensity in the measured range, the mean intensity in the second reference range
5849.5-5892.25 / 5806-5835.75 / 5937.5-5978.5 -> 0.031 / 9.15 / 8.77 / 8.81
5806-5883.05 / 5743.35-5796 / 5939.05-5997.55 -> -0.020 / 8.9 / 9.03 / 8.82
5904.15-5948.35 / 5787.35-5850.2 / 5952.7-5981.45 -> -0.015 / 9.11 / 8.85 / 8.59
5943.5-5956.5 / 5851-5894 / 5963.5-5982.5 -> -0.038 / 8.74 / 8.97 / 8.64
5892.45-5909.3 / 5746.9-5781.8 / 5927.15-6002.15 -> 0.059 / 8.86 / 8.35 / 8.79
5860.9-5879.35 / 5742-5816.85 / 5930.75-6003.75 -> -0.015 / 9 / 9.04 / 8.83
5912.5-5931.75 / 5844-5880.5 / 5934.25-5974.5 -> 0.035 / 8.96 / 8.61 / 8.86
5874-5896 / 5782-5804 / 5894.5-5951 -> 0.014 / 8.96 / 8.66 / 8.7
